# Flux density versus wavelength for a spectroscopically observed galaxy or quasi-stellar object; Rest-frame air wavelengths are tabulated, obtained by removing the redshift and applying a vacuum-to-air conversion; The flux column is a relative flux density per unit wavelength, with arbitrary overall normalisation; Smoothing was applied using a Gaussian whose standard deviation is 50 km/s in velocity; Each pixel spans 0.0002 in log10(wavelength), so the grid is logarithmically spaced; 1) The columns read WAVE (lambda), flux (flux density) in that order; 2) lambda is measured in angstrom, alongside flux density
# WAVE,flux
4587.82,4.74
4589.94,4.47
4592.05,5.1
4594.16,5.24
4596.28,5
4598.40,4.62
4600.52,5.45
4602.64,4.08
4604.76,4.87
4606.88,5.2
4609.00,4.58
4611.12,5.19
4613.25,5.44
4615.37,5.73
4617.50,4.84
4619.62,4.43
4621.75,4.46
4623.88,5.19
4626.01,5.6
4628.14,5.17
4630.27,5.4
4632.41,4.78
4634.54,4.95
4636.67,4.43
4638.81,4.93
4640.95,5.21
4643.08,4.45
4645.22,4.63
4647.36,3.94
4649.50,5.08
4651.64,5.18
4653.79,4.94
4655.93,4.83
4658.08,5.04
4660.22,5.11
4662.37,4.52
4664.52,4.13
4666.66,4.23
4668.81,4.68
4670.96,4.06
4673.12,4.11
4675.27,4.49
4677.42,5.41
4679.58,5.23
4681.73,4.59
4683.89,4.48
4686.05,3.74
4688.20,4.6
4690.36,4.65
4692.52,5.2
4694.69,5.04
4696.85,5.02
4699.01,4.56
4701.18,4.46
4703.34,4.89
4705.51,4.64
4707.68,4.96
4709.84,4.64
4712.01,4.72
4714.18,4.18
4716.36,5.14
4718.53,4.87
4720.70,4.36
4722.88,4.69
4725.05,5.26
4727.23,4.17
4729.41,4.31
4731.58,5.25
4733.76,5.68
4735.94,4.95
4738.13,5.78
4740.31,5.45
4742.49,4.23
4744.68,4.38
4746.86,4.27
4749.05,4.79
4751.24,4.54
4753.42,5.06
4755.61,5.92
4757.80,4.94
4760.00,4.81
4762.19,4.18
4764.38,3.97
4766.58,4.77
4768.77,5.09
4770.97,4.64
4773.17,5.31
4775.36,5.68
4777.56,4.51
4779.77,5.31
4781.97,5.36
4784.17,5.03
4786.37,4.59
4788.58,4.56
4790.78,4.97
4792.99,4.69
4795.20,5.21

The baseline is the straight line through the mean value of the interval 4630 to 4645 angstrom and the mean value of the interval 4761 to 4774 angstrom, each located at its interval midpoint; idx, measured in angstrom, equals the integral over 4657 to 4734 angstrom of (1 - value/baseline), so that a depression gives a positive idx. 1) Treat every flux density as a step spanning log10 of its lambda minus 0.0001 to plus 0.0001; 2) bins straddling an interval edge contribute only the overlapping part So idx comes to 1.0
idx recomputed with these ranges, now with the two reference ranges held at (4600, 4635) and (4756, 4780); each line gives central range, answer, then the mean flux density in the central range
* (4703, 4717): 0.6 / 4.72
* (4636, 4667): 1.6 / 4.72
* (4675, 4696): 0.8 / 4.76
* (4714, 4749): 0.5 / 4.83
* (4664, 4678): 1.5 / 4.42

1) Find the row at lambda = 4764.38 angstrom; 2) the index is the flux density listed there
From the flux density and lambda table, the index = 3.97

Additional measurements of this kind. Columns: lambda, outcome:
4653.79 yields 4.94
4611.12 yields 5.19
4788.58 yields 4.56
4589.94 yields 4.47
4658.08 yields 5.04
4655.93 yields 4.83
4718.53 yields 4.87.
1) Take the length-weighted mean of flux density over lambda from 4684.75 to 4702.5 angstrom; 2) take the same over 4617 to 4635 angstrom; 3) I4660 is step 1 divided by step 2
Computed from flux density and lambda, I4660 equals 0.9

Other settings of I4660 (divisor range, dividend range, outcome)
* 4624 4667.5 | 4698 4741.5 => 1.00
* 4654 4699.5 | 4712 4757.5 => 1.04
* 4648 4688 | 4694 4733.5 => 1.02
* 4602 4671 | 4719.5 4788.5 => 1.01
